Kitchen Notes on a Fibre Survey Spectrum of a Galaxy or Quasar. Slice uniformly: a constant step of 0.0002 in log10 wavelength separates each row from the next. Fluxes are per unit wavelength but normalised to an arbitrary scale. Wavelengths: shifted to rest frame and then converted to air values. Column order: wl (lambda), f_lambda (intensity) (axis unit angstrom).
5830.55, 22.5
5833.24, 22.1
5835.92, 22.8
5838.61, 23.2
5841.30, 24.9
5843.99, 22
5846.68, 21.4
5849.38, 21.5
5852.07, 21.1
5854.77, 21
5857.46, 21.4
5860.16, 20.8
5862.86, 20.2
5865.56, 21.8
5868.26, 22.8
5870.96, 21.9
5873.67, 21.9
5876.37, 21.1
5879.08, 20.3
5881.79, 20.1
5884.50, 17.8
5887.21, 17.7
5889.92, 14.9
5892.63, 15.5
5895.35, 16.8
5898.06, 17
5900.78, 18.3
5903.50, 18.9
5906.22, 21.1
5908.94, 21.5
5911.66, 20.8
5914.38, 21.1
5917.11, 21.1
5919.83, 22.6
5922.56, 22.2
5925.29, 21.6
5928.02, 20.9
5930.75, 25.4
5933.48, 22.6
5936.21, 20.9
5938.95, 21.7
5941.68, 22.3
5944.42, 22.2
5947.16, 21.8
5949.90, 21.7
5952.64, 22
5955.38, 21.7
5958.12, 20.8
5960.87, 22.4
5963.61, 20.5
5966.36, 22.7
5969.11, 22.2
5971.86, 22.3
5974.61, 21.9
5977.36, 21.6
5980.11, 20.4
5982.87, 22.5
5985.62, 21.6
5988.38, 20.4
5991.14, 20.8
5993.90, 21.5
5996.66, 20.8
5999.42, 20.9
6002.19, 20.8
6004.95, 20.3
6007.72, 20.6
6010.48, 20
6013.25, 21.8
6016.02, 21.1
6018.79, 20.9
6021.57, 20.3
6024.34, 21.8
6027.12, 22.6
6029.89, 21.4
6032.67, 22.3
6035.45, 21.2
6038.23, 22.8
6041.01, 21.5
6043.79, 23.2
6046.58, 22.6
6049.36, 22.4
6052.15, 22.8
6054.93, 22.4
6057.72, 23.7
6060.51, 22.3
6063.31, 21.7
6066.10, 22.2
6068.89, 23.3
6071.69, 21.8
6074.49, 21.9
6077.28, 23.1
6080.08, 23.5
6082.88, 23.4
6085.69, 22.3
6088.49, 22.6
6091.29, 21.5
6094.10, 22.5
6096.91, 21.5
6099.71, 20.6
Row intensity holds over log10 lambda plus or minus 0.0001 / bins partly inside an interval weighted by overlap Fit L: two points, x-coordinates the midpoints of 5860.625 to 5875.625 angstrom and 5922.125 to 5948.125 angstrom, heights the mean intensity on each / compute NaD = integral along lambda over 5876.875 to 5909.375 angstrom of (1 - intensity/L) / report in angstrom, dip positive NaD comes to 5.3 angstrom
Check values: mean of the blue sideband 21.6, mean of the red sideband 22.2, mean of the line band 18.3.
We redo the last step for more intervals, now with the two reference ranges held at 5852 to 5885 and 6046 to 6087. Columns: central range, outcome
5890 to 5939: 2.33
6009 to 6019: 0.56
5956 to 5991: 0.46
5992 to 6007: 0.84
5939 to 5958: -0.17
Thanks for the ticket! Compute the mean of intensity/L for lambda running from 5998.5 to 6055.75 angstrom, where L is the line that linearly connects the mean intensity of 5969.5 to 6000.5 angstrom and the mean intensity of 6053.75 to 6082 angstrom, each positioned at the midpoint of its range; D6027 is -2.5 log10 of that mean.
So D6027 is 0.02 mag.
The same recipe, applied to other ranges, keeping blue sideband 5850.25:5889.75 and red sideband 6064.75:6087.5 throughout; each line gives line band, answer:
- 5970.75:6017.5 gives 0.04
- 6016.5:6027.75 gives 0.04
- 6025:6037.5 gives 0.01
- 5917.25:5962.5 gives -0.04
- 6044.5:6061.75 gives -0.01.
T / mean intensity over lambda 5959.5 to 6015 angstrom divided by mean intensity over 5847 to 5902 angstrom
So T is 1.08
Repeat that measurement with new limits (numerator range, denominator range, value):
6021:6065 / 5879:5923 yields 1.16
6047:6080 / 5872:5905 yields 1.23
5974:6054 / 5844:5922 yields 1.07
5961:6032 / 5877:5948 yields 1.05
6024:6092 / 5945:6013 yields 1.05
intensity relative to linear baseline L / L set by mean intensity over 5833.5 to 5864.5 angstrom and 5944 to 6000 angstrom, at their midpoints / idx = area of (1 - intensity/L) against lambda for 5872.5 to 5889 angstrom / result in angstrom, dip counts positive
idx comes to 1.6 angstrom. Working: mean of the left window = 21.9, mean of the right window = 21.6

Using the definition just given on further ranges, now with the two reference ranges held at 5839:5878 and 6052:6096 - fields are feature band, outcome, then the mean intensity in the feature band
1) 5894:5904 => 1.9 angstrom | 17.7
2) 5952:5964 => 0.3 angstrom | 21.5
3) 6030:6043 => 0.3 angstrom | 22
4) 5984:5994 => 0.5 angstrom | 21.1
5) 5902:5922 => 0.8 angstrom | 21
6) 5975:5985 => 0.3 angstrom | 21.6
